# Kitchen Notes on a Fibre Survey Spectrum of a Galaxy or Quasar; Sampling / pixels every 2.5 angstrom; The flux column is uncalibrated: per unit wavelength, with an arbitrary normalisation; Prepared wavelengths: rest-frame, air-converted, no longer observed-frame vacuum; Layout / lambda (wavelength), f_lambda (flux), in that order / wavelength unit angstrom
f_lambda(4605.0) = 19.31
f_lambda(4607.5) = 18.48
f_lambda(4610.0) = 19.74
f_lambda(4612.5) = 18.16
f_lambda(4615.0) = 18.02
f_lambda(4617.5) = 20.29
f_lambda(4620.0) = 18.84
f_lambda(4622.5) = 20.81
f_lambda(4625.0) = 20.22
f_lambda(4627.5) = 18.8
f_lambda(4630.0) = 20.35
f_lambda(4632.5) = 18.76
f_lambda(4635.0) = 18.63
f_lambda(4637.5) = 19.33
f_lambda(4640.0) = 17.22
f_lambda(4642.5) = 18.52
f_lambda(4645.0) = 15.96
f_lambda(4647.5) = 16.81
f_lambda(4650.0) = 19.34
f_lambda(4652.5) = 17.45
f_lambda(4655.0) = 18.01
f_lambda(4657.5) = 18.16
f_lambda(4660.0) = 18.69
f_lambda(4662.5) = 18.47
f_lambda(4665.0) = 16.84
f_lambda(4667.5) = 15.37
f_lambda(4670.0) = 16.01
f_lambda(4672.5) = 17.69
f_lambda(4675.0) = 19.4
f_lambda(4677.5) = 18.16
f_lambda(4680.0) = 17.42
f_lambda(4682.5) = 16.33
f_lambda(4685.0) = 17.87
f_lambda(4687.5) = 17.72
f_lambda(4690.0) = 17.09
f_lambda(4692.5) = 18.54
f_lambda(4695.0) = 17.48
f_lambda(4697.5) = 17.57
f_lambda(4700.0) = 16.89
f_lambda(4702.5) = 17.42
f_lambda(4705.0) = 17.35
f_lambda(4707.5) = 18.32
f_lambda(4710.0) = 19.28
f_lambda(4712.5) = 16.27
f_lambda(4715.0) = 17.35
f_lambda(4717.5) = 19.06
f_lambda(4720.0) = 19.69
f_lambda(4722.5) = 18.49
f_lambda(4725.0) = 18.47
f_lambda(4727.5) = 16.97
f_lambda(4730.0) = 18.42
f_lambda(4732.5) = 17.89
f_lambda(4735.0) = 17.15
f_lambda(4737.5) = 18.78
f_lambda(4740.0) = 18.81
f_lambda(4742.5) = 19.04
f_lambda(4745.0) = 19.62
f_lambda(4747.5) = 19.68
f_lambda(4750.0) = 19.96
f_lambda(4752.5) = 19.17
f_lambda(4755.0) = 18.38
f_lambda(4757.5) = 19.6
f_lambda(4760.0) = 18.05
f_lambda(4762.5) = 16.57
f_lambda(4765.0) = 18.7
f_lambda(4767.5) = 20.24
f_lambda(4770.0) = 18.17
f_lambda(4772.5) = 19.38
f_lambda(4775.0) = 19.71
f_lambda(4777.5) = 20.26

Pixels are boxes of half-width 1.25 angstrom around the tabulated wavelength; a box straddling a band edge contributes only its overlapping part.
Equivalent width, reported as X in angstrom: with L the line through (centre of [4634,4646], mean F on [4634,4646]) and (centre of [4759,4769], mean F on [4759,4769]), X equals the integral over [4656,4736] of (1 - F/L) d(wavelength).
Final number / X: 1.8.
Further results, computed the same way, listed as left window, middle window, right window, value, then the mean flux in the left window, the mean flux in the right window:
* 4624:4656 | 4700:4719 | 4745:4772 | 0.89 angstrom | 18.4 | 18.9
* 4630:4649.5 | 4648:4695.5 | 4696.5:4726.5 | 1.01 angstrom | 18.1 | 18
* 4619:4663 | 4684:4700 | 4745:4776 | 0.94 angstrom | 18.6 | 19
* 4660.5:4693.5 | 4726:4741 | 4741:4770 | 0.44 angstrom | 17.5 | 19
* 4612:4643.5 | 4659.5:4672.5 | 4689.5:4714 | 0.92 angstrom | 19.1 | 17.6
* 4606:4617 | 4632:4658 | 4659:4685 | 0.04 angstrom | 18.7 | 17.4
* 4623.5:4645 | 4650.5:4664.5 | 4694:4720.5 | 0.27 angstrom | 18.8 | 17.8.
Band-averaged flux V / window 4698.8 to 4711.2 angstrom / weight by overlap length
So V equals 17.9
